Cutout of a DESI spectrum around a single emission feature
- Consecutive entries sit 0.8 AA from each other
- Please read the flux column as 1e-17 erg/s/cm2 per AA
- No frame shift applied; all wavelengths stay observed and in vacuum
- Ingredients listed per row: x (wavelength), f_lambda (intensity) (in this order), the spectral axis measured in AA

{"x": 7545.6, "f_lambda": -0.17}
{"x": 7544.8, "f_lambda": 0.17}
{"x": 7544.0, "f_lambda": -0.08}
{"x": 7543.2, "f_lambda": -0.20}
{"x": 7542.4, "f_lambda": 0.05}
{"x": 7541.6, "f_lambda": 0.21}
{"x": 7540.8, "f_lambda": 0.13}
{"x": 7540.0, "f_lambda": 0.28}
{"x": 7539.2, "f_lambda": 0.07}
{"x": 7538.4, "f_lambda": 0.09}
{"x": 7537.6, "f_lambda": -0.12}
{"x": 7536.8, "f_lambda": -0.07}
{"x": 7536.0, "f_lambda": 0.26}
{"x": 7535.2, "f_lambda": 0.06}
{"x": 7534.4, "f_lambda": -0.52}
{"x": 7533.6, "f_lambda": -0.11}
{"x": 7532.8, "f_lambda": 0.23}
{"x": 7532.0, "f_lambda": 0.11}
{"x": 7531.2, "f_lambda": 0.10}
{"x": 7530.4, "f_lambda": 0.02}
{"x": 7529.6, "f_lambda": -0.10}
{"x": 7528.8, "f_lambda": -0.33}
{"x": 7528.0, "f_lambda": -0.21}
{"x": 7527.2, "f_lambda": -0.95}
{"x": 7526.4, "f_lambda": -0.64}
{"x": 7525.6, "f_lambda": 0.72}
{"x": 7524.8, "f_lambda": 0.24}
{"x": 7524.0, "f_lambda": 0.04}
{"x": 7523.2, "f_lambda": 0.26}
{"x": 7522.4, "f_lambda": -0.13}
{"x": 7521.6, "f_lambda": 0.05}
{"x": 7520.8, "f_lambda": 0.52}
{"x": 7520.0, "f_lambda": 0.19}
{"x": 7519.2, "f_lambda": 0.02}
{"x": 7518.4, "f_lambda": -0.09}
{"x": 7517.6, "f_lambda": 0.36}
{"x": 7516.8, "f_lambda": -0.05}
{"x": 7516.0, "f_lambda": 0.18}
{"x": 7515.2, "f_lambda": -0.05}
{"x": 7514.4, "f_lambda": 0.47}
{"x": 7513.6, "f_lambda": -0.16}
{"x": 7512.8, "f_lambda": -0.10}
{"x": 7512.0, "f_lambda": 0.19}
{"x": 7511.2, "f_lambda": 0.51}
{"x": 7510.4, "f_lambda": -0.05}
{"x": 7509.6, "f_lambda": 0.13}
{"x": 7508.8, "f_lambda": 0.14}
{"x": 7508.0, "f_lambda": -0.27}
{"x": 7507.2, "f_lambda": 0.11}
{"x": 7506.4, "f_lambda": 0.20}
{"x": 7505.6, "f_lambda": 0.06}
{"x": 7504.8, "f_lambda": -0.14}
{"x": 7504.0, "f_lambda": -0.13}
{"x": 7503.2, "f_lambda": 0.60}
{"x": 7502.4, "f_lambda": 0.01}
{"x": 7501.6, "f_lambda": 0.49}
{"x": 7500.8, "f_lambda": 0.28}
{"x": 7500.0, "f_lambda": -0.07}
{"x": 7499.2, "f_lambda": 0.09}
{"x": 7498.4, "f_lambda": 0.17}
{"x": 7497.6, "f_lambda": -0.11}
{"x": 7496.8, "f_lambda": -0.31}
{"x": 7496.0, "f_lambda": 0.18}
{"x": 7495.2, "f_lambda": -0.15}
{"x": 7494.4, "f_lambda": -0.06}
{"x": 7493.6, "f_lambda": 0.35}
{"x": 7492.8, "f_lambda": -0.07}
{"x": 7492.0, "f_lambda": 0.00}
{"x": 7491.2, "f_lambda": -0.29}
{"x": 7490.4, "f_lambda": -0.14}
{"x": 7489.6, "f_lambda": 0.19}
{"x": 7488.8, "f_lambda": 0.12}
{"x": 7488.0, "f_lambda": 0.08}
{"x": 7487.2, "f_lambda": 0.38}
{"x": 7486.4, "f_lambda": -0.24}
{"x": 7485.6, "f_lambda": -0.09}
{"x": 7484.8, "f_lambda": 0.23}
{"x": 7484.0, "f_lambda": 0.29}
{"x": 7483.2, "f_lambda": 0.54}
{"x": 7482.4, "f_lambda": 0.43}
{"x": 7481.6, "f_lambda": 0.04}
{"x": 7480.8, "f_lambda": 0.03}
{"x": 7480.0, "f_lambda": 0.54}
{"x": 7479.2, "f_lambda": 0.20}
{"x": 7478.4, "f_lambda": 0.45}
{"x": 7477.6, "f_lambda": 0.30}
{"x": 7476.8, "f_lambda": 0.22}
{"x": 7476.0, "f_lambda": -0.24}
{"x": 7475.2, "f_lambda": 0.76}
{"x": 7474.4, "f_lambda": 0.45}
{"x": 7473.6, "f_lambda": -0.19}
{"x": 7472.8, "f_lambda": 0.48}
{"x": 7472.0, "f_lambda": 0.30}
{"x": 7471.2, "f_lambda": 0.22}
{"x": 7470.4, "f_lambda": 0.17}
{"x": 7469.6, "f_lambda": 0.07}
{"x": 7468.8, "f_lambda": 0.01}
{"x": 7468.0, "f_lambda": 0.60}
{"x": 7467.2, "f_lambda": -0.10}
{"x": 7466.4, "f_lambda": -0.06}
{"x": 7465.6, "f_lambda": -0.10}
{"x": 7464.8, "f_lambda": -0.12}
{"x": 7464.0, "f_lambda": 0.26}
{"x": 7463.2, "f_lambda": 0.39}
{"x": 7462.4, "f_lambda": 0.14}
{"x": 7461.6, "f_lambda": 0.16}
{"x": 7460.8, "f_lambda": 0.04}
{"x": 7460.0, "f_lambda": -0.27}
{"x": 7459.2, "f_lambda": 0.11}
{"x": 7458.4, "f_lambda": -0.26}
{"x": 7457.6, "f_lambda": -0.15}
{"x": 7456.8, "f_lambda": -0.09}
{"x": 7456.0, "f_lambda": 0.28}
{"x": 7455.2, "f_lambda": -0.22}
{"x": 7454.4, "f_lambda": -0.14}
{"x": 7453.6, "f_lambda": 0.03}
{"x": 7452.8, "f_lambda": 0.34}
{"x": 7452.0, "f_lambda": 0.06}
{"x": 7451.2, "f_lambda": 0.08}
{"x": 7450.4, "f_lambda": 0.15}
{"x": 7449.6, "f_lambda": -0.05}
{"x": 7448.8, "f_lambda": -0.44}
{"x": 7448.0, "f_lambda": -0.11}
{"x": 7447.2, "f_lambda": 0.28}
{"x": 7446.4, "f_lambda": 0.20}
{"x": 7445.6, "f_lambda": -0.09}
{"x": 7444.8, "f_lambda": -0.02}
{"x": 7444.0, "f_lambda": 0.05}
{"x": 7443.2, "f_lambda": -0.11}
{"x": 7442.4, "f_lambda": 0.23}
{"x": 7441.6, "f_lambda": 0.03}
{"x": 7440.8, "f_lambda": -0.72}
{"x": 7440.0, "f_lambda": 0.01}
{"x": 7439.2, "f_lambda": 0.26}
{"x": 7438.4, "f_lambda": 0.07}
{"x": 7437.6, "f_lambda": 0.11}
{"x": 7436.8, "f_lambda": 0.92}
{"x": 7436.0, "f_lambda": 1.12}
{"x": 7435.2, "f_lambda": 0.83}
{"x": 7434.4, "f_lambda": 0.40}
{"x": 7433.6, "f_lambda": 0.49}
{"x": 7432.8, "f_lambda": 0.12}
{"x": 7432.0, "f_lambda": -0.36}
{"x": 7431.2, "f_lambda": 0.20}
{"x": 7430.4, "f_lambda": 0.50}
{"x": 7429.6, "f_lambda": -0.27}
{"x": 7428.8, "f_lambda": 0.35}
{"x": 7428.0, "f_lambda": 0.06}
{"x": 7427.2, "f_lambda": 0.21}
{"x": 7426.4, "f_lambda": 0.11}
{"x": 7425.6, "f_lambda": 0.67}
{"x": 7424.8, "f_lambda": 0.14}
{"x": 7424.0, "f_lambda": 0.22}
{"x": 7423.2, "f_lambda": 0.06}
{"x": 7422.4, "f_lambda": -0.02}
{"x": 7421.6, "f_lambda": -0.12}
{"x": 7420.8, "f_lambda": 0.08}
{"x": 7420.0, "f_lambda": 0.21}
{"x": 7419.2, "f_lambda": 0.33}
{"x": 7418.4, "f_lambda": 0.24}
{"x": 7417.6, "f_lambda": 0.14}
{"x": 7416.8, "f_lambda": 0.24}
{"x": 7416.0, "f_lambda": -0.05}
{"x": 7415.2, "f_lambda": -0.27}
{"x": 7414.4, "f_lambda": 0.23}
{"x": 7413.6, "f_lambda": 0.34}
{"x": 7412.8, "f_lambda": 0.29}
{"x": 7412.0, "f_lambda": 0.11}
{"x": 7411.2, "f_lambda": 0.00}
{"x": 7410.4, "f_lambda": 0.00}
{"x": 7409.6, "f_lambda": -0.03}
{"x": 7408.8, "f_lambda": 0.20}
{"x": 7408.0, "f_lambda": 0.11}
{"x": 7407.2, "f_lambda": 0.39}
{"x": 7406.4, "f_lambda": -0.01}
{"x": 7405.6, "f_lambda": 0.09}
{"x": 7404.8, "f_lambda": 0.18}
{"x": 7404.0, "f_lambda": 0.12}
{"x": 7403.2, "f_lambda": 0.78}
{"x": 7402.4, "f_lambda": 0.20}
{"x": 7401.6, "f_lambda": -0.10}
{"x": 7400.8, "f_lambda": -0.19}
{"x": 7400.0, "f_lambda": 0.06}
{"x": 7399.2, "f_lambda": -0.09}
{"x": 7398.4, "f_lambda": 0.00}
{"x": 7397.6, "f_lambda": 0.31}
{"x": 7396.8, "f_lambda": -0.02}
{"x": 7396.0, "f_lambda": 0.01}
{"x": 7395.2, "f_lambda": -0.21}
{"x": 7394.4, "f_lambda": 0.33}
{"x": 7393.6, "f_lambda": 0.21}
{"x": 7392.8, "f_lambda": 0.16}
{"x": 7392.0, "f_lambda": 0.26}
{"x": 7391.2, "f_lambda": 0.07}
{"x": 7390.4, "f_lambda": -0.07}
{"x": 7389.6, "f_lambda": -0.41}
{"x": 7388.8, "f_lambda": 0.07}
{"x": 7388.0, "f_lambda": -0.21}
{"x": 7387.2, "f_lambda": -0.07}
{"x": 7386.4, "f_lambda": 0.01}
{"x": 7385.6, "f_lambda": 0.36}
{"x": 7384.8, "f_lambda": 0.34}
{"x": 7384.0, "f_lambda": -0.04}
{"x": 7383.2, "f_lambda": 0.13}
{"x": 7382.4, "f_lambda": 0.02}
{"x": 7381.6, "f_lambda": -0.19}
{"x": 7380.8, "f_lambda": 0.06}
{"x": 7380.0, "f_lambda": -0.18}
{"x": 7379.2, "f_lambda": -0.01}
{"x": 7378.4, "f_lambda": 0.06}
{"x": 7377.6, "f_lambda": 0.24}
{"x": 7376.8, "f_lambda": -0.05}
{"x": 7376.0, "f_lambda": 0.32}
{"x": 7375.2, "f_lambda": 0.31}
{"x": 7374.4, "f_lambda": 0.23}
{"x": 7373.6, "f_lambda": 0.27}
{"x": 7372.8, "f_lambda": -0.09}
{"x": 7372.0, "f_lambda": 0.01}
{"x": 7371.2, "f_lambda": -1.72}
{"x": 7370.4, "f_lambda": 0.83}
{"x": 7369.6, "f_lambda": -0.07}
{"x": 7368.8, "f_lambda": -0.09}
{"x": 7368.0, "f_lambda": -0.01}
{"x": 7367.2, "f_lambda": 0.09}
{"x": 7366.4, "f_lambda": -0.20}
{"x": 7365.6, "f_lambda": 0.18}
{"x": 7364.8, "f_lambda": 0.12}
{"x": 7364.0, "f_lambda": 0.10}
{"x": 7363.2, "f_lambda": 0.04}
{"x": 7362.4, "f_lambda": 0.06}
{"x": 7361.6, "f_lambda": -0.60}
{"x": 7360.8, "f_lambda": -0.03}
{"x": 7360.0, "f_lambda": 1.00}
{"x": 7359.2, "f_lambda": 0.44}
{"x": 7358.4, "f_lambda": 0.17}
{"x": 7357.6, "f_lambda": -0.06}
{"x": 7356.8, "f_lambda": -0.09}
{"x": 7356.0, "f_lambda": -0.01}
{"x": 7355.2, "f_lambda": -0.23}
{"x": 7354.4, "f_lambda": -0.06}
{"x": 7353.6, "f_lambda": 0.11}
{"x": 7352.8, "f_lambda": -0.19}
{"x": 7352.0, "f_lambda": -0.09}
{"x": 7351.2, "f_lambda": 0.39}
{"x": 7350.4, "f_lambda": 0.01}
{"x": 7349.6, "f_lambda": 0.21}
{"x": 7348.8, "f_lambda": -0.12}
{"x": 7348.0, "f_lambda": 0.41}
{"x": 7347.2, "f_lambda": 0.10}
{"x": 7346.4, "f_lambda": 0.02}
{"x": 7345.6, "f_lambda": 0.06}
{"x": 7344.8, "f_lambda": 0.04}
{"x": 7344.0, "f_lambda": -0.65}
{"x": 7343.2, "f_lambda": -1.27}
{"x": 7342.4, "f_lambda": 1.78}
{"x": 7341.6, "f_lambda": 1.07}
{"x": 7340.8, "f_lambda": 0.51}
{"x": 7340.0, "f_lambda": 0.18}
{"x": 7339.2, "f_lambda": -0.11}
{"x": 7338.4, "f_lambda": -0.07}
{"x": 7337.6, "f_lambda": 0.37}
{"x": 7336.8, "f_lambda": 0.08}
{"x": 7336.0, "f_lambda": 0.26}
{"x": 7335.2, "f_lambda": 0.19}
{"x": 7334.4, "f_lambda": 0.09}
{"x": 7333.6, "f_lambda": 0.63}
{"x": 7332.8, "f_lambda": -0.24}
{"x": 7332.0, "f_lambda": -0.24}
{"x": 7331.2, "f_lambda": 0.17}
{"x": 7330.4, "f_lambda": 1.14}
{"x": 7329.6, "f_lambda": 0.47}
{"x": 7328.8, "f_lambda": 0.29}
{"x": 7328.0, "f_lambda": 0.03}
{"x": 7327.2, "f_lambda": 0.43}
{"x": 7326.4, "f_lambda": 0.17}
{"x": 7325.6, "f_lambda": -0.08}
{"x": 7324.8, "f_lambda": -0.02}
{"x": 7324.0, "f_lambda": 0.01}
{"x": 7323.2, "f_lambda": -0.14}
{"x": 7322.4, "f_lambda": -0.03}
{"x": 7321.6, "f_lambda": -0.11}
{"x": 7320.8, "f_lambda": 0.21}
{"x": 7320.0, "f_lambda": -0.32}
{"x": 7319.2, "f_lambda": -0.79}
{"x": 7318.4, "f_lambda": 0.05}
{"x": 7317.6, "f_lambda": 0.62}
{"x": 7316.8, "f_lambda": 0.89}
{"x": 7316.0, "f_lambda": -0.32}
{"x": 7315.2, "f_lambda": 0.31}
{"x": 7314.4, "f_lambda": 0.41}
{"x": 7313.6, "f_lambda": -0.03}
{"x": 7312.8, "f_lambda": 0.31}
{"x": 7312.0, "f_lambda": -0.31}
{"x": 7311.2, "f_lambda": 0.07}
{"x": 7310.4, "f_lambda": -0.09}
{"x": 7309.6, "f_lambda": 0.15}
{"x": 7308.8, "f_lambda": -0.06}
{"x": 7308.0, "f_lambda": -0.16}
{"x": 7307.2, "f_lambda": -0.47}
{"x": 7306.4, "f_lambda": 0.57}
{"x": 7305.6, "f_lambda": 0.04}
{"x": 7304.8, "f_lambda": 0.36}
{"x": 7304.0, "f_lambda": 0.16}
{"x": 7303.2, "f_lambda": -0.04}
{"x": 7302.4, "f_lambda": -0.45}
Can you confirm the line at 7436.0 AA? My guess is H-gamma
